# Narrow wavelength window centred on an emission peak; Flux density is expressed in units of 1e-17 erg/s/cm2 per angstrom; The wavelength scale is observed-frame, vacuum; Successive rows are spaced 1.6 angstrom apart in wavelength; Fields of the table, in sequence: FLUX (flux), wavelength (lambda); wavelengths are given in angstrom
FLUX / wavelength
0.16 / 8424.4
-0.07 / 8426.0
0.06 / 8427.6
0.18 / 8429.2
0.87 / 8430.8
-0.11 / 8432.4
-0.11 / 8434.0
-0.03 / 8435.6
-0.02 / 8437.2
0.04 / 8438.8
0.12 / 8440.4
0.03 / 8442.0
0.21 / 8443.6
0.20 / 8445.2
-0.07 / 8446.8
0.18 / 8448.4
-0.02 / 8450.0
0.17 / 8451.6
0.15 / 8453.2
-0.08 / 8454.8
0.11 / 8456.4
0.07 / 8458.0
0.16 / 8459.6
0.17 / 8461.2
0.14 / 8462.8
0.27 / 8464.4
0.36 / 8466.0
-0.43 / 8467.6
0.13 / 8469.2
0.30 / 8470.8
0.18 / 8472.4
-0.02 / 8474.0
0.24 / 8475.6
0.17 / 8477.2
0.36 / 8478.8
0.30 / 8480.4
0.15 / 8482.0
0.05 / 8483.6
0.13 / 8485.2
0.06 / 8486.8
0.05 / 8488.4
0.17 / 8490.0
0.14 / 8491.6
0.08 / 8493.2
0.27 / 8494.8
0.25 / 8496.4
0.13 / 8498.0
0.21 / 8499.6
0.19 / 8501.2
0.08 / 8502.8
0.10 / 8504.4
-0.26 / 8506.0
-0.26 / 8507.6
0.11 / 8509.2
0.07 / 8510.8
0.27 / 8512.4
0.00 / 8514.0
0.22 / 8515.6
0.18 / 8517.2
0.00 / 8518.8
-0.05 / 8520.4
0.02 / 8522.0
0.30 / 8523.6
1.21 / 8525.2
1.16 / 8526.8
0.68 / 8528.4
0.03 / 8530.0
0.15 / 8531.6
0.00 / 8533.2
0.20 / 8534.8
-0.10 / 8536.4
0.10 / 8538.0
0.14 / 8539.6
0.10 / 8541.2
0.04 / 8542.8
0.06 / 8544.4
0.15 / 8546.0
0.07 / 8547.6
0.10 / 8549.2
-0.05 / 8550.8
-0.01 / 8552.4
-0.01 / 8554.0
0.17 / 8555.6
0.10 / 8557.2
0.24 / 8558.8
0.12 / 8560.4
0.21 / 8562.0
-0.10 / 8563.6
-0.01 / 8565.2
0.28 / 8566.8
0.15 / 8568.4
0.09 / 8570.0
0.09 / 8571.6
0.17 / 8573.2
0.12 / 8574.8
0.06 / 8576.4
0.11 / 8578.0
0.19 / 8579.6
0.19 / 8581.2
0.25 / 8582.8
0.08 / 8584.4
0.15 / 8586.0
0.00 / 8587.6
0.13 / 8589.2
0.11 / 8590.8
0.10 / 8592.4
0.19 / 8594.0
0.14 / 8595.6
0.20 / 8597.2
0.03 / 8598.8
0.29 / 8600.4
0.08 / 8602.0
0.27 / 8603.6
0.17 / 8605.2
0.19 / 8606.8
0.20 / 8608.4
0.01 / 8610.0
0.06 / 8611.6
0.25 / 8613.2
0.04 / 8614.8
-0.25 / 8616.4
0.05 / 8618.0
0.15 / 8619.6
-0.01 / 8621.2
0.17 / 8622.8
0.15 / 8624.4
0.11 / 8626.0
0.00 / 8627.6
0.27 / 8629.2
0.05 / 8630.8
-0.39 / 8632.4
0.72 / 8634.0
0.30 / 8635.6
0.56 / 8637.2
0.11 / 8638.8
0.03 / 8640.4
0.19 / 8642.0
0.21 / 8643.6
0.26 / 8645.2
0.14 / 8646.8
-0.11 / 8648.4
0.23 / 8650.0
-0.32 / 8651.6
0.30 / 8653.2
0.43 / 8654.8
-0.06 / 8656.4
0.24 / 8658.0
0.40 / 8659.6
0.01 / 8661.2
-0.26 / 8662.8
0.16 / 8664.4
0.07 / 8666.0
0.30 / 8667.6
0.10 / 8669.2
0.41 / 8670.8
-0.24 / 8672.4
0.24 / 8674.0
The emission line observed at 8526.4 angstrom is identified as Hbeta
